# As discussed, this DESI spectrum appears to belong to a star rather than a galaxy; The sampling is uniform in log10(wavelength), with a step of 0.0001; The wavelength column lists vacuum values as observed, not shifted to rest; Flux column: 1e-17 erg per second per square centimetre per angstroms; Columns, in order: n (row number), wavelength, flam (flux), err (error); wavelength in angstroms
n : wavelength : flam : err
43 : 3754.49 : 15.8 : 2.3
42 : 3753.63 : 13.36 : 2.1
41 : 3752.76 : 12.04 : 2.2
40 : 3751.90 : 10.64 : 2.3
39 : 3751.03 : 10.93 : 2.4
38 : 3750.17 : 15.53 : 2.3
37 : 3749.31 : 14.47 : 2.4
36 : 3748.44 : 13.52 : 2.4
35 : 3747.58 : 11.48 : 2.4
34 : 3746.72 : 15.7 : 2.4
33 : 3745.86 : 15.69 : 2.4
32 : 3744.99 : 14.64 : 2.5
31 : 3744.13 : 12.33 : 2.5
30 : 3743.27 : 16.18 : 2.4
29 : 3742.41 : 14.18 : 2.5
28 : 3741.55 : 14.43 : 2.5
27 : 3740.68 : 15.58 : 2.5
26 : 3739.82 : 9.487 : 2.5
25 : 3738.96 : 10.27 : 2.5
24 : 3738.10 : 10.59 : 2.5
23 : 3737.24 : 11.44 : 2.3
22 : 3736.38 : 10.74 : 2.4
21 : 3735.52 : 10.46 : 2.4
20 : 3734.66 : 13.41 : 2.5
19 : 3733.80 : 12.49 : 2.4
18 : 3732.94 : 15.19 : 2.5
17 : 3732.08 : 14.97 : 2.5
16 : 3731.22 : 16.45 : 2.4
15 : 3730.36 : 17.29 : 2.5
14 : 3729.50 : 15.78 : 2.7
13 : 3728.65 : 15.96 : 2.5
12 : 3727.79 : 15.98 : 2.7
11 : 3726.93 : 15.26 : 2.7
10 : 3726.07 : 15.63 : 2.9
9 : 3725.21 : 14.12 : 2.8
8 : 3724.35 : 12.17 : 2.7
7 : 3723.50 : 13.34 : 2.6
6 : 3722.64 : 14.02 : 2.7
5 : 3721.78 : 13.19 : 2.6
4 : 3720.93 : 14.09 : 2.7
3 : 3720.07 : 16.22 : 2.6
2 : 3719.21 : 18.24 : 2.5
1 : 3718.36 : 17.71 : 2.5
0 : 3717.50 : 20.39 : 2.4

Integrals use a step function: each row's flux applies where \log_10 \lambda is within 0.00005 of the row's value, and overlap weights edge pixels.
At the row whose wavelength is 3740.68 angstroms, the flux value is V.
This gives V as 15.58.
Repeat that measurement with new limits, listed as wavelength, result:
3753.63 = 13.36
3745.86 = 15.69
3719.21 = 18.24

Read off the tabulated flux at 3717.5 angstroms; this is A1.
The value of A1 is 20.39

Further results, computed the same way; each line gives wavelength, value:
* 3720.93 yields 14.09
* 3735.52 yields 10.46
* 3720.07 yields 16.22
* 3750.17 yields 15.53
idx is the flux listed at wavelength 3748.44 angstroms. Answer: 13.52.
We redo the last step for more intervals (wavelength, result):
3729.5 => 15.78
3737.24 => 11.44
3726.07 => 15.63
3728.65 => 15.96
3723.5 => 13.34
